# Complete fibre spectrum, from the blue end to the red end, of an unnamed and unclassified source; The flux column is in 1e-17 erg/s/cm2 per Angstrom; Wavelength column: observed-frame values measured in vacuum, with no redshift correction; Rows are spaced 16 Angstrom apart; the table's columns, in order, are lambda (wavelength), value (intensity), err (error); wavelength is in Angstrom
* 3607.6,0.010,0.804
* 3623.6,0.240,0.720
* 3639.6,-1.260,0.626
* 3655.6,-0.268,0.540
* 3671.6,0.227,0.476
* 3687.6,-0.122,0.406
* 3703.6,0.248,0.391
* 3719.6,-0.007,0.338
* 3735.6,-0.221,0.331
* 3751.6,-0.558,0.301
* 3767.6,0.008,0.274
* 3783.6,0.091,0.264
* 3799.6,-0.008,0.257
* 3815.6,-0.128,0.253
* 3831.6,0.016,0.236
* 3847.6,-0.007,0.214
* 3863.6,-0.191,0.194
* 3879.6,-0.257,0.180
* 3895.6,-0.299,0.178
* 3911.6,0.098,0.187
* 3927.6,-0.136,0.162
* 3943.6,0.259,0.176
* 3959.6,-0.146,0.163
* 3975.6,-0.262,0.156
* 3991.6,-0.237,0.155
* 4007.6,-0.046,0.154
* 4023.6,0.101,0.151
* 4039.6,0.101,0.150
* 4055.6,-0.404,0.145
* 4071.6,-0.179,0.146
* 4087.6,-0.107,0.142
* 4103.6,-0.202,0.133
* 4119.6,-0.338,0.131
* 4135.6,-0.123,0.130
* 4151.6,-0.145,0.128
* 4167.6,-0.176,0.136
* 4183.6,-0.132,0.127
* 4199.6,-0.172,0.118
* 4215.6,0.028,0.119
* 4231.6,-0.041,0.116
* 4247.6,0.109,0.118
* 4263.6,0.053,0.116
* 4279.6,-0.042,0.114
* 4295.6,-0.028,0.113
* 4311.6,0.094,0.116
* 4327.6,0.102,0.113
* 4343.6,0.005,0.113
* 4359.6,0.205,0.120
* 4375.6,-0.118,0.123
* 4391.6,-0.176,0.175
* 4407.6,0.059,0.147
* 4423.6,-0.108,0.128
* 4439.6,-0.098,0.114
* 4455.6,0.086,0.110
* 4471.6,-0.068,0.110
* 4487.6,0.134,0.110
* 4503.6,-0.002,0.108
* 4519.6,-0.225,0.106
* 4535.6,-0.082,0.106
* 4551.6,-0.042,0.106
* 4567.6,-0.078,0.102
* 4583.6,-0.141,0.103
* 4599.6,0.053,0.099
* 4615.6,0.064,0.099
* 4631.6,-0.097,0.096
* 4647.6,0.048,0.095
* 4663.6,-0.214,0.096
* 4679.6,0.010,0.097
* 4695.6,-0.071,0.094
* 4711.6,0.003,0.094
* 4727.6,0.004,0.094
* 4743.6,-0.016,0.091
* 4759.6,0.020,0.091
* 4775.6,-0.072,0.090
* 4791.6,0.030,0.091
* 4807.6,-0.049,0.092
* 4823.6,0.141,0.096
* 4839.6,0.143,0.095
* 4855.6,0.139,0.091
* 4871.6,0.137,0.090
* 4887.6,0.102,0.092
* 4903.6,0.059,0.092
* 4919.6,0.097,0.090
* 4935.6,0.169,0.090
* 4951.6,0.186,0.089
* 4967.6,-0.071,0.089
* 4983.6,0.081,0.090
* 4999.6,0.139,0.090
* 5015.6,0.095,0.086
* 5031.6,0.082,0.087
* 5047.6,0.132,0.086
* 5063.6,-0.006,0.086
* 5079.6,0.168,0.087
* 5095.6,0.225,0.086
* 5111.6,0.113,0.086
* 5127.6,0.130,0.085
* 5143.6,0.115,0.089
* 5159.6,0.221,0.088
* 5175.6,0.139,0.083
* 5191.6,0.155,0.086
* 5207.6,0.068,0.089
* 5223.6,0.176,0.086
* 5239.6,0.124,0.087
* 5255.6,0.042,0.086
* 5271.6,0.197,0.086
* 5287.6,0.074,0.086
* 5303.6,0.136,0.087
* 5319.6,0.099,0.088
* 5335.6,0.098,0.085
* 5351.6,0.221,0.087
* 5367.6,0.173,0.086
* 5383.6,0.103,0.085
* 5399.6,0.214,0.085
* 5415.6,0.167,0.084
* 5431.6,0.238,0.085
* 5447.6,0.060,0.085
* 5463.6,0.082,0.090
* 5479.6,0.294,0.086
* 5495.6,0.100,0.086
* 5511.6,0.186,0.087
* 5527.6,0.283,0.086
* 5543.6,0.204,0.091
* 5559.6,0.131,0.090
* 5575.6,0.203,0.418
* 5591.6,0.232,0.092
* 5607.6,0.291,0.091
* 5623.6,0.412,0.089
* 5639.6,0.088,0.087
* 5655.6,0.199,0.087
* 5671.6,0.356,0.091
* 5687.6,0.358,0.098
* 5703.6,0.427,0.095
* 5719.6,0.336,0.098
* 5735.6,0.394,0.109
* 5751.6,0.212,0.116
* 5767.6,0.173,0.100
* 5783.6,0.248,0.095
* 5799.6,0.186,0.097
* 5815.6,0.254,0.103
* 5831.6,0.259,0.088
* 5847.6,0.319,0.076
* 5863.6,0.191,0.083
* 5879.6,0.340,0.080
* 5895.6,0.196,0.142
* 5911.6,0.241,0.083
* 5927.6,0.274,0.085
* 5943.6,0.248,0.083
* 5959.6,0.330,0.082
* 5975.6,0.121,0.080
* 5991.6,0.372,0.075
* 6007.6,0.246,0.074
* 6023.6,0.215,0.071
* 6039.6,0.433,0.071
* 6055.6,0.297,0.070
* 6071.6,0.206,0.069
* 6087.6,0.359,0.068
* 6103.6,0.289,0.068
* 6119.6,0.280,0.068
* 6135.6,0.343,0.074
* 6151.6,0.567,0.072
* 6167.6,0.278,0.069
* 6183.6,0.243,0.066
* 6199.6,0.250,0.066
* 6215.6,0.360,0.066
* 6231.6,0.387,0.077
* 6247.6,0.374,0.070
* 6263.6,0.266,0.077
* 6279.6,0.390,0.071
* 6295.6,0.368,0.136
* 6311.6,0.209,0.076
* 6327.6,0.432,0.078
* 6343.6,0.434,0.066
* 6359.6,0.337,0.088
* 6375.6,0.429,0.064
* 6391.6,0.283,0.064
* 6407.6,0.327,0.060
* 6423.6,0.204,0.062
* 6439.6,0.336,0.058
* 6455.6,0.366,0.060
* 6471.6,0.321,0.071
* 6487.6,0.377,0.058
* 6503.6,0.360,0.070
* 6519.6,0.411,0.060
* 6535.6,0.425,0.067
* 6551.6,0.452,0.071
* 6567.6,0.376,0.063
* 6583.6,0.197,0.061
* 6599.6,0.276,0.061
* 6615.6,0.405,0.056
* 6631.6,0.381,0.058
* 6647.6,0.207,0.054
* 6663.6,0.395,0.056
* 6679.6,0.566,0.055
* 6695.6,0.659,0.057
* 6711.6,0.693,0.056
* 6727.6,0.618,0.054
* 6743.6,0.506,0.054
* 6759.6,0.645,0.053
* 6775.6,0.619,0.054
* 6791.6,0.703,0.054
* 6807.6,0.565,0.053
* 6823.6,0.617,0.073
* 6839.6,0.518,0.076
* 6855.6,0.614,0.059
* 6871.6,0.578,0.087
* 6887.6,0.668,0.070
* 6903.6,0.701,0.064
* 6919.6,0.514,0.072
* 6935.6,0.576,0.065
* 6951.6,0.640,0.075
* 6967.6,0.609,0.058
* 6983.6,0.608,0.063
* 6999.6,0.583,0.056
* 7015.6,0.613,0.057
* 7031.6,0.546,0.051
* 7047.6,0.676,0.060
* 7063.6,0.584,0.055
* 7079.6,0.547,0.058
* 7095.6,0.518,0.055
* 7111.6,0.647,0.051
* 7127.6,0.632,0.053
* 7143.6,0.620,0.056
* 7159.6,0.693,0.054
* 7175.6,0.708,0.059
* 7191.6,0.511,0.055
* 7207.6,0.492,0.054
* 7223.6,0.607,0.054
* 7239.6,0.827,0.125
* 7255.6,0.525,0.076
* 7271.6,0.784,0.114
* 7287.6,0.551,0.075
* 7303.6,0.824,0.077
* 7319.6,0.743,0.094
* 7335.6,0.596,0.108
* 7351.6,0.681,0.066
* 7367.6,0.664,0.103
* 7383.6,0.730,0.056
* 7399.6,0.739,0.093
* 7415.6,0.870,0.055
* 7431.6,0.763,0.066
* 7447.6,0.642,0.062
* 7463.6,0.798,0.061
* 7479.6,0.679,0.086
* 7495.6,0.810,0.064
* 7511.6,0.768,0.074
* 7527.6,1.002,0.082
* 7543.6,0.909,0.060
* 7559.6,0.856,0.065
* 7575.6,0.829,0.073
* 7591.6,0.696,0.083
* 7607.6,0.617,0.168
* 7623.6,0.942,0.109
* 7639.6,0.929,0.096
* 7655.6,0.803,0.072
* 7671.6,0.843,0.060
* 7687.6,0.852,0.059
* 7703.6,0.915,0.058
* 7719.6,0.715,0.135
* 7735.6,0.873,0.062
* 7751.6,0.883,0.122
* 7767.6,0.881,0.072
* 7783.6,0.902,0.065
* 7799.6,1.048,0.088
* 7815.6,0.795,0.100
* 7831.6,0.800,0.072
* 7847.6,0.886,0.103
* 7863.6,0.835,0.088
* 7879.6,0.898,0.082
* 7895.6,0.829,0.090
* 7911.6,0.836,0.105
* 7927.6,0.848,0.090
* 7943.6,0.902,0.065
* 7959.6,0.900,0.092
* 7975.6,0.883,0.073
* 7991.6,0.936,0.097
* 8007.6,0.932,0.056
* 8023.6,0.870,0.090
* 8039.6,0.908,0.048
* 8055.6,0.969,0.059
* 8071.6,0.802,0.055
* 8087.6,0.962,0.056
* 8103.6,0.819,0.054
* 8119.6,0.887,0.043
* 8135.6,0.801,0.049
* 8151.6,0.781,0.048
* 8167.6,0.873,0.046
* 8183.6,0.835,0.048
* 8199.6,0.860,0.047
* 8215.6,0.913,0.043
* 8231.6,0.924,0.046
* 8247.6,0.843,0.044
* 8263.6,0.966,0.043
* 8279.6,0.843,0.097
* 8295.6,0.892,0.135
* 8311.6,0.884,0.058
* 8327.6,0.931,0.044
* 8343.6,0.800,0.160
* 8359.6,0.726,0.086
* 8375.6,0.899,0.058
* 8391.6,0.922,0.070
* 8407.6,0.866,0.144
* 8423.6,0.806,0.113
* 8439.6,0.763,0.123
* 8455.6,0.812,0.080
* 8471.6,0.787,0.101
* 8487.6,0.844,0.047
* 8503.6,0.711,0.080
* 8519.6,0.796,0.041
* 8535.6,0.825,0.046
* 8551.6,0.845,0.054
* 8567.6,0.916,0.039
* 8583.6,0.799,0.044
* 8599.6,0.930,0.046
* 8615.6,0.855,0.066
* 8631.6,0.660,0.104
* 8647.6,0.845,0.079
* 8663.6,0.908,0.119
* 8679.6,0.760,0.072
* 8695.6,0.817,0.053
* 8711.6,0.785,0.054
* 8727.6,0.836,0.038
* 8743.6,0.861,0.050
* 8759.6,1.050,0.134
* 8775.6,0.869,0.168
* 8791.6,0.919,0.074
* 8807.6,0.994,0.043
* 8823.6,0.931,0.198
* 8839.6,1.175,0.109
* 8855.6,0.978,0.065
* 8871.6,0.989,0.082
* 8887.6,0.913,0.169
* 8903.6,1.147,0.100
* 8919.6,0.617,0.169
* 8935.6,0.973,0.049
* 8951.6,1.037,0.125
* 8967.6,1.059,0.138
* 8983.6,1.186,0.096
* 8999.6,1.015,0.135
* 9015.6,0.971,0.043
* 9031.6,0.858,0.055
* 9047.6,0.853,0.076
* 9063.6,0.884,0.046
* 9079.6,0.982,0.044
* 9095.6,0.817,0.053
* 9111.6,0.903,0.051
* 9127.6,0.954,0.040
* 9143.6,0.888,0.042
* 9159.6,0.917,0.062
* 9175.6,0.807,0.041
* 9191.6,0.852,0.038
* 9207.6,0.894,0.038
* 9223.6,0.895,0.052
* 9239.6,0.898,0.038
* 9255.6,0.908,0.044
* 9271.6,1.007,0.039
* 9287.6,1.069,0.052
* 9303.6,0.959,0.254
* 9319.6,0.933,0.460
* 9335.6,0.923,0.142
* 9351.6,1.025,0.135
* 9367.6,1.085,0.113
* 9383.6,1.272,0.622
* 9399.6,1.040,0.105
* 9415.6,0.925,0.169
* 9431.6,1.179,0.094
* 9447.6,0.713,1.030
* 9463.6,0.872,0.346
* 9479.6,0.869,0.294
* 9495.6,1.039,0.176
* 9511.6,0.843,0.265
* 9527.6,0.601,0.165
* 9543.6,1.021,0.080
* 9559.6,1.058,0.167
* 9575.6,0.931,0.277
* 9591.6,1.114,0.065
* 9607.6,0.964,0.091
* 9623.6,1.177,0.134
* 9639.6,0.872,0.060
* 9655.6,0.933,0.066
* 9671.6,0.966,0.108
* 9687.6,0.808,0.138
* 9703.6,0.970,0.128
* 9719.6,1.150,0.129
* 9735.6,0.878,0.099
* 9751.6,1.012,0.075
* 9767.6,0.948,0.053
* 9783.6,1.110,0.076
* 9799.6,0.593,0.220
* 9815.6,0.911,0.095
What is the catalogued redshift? 0.67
